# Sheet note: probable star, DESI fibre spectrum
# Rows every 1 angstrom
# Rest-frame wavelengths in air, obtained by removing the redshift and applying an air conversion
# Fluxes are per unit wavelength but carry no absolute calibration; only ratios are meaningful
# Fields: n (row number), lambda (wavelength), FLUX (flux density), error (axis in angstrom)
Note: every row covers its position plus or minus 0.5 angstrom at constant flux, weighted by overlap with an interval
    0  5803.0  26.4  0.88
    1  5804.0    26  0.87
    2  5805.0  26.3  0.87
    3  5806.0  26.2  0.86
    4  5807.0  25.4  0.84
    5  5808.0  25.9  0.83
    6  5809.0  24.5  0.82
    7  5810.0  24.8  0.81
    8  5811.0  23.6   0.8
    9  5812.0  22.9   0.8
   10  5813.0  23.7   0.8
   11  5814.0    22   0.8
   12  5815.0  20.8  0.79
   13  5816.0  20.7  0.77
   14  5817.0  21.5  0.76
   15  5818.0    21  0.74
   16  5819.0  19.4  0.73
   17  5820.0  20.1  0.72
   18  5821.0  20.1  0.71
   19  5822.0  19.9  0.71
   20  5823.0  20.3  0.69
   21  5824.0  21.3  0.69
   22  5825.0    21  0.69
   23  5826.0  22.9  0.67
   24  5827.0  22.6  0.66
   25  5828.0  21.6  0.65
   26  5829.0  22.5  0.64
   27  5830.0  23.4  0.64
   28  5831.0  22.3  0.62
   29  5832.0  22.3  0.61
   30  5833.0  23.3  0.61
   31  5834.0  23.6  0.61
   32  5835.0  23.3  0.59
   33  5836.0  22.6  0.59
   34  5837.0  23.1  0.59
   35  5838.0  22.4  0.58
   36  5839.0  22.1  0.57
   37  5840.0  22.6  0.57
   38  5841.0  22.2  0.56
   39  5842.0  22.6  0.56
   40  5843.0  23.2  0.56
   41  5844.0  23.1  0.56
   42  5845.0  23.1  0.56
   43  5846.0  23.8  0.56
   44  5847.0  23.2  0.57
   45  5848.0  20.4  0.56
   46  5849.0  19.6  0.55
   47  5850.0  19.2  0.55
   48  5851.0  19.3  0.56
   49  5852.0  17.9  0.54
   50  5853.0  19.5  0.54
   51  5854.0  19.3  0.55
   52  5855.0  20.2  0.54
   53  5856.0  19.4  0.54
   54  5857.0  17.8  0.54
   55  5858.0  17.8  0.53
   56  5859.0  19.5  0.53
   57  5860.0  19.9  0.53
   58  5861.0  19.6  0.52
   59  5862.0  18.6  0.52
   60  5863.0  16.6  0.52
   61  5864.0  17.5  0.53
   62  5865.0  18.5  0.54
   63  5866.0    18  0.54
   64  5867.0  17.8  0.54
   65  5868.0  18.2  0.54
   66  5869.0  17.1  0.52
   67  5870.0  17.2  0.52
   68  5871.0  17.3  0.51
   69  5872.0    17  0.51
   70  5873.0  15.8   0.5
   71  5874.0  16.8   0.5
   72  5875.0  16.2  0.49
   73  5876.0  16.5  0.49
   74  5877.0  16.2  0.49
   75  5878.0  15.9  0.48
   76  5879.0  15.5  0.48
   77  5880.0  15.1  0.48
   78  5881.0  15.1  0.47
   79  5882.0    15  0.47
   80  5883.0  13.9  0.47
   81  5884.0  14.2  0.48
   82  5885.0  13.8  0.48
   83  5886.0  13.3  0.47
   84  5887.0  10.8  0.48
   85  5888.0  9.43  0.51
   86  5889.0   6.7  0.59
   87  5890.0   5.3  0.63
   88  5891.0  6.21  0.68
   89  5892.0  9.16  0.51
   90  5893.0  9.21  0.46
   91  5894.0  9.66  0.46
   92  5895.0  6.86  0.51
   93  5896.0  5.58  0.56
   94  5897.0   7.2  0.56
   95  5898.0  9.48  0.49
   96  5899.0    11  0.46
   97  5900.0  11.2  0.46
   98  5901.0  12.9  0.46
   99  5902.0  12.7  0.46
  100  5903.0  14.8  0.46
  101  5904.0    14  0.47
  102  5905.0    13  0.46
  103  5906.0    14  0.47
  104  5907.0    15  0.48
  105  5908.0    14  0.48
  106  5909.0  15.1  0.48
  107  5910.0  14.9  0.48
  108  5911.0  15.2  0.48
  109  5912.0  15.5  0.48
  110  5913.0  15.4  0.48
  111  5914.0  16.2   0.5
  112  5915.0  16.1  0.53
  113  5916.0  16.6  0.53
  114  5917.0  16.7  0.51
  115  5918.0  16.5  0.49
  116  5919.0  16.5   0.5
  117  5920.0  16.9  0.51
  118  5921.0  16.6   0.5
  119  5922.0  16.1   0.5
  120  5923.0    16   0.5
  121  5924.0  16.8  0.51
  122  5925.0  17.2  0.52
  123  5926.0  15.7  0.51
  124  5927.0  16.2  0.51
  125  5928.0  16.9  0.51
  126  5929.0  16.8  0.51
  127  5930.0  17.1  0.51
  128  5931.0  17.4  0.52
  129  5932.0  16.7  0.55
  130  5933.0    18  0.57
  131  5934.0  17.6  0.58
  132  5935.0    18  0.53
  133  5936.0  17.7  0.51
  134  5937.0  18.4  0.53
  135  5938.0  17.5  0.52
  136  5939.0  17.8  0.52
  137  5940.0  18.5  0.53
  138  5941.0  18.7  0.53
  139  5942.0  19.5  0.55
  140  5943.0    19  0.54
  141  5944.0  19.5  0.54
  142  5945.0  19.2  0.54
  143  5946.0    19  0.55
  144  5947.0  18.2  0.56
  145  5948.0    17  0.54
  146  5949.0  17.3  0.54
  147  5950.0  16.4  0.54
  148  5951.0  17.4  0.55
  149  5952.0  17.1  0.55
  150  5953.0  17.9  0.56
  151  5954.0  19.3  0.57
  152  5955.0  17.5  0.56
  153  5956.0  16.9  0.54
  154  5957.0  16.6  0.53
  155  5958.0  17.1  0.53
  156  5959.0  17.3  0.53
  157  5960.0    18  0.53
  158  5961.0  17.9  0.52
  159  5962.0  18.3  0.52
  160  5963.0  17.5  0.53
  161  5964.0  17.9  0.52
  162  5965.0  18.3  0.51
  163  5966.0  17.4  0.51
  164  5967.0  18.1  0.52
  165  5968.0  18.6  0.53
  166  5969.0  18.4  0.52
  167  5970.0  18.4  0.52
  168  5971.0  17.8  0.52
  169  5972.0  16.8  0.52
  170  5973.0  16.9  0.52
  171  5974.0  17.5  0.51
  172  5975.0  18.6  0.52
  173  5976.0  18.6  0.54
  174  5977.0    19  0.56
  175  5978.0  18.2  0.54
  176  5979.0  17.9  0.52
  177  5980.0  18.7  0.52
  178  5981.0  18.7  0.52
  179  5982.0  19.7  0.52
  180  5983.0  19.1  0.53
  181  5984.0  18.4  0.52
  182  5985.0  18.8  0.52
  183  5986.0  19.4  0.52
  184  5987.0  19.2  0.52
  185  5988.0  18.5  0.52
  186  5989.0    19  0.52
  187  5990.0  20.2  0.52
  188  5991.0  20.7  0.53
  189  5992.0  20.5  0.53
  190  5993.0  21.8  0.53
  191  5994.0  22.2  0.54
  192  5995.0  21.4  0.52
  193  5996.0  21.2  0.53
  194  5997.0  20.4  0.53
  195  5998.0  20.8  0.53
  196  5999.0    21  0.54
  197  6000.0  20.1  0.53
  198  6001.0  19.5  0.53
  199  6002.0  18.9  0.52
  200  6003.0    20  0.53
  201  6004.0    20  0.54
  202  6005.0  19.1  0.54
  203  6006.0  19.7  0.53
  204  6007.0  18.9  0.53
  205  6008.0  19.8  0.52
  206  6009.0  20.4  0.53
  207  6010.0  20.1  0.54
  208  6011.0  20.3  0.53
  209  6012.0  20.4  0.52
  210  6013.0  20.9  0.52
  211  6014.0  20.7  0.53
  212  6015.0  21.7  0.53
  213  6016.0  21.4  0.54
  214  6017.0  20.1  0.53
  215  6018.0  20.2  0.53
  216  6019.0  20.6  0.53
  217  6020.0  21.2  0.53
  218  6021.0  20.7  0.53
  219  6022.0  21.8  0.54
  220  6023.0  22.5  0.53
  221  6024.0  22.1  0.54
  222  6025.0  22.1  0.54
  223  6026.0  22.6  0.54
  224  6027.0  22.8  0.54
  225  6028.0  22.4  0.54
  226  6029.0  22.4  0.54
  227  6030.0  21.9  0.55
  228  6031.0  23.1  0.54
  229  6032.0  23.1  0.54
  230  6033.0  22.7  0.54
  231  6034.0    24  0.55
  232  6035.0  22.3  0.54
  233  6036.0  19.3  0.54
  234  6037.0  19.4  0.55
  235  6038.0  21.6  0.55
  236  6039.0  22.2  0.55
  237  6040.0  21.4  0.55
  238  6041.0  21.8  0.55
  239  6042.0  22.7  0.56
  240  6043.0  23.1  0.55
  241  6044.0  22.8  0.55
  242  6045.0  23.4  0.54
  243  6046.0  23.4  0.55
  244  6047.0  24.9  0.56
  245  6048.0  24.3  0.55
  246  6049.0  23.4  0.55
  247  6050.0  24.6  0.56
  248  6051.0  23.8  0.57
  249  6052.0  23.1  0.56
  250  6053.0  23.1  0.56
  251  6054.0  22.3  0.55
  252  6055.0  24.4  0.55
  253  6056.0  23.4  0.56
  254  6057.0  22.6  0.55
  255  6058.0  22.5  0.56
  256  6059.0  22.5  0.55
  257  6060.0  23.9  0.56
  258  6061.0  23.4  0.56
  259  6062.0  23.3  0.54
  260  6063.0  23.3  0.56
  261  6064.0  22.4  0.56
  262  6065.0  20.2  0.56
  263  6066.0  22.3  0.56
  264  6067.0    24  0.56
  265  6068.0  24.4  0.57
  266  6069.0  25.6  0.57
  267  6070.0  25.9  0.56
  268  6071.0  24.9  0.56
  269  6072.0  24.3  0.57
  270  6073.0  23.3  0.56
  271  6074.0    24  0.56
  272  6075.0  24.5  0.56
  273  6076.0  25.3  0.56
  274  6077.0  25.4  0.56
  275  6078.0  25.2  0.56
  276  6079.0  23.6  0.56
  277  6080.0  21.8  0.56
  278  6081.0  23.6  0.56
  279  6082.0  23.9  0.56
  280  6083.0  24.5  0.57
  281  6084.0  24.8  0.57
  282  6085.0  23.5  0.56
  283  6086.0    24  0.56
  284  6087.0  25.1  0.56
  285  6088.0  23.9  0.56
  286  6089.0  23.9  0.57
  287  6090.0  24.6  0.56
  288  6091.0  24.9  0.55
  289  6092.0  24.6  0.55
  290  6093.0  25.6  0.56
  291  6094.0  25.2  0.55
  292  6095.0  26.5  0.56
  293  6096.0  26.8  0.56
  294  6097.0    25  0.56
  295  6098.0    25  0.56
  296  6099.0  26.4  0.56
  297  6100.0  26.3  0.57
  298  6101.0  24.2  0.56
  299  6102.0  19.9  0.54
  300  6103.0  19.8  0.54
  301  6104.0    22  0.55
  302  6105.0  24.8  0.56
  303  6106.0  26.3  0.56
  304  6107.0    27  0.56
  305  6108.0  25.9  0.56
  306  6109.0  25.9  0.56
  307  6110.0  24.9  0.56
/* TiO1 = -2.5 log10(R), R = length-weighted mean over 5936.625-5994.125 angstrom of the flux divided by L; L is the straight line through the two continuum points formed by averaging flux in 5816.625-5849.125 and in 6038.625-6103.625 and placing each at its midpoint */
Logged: 0.245 mag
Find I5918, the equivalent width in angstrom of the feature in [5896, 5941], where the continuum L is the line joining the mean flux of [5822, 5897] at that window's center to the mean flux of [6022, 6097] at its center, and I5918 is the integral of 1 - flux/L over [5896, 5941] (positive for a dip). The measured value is 9.3 angstrom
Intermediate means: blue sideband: 17.8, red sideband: 23.5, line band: 15.5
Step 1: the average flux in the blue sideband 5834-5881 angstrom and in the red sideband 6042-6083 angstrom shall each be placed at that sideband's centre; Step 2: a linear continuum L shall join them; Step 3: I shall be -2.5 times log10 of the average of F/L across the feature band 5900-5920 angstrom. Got 0.34 mag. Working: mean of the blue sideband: 19.3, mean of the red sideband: 23.7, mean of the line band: 15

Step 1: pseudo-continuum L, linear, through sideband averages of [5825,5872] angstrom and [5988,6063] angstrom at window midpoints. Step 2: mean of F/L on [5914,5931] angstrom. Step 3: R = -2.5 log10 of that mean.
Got 0.26 mag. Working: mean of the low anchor 20.6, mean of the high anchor 21.7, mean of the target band 16.6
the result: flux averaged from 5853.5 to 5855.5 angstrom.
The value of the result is 19.8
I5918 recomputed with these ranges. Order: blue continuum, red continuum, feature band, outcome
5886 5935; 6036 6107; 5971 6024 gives -2.0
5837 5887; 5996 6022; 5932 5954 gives 1.6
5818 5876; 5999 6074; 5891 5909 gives 8.4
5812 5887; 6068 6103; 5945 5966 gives 4.0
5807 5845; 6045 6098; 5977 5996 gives 3.1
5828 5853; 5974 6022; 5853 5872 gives 3.0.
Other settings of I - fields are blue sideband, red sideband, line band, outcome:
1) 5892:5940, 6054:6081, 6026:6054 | -0.03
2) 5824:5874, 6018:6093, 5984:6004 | 0.11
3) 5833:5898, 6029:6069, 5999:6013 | 0.08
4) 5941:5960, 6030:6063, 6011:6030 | 0.00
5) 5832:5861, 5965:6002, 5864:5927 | 0.40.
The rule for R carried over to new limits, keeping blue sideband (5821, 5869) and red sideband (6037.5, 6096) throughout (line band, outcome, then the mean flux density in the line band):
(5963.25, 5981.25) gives 0.24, 18.1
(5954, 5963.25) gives 0.26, 17.6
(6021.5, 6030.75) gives 0.04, 22.3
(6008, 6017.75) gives 0.12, 20.6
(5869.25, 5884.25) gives 0.31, 15.9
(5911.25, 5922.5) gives 0.32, 16.3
